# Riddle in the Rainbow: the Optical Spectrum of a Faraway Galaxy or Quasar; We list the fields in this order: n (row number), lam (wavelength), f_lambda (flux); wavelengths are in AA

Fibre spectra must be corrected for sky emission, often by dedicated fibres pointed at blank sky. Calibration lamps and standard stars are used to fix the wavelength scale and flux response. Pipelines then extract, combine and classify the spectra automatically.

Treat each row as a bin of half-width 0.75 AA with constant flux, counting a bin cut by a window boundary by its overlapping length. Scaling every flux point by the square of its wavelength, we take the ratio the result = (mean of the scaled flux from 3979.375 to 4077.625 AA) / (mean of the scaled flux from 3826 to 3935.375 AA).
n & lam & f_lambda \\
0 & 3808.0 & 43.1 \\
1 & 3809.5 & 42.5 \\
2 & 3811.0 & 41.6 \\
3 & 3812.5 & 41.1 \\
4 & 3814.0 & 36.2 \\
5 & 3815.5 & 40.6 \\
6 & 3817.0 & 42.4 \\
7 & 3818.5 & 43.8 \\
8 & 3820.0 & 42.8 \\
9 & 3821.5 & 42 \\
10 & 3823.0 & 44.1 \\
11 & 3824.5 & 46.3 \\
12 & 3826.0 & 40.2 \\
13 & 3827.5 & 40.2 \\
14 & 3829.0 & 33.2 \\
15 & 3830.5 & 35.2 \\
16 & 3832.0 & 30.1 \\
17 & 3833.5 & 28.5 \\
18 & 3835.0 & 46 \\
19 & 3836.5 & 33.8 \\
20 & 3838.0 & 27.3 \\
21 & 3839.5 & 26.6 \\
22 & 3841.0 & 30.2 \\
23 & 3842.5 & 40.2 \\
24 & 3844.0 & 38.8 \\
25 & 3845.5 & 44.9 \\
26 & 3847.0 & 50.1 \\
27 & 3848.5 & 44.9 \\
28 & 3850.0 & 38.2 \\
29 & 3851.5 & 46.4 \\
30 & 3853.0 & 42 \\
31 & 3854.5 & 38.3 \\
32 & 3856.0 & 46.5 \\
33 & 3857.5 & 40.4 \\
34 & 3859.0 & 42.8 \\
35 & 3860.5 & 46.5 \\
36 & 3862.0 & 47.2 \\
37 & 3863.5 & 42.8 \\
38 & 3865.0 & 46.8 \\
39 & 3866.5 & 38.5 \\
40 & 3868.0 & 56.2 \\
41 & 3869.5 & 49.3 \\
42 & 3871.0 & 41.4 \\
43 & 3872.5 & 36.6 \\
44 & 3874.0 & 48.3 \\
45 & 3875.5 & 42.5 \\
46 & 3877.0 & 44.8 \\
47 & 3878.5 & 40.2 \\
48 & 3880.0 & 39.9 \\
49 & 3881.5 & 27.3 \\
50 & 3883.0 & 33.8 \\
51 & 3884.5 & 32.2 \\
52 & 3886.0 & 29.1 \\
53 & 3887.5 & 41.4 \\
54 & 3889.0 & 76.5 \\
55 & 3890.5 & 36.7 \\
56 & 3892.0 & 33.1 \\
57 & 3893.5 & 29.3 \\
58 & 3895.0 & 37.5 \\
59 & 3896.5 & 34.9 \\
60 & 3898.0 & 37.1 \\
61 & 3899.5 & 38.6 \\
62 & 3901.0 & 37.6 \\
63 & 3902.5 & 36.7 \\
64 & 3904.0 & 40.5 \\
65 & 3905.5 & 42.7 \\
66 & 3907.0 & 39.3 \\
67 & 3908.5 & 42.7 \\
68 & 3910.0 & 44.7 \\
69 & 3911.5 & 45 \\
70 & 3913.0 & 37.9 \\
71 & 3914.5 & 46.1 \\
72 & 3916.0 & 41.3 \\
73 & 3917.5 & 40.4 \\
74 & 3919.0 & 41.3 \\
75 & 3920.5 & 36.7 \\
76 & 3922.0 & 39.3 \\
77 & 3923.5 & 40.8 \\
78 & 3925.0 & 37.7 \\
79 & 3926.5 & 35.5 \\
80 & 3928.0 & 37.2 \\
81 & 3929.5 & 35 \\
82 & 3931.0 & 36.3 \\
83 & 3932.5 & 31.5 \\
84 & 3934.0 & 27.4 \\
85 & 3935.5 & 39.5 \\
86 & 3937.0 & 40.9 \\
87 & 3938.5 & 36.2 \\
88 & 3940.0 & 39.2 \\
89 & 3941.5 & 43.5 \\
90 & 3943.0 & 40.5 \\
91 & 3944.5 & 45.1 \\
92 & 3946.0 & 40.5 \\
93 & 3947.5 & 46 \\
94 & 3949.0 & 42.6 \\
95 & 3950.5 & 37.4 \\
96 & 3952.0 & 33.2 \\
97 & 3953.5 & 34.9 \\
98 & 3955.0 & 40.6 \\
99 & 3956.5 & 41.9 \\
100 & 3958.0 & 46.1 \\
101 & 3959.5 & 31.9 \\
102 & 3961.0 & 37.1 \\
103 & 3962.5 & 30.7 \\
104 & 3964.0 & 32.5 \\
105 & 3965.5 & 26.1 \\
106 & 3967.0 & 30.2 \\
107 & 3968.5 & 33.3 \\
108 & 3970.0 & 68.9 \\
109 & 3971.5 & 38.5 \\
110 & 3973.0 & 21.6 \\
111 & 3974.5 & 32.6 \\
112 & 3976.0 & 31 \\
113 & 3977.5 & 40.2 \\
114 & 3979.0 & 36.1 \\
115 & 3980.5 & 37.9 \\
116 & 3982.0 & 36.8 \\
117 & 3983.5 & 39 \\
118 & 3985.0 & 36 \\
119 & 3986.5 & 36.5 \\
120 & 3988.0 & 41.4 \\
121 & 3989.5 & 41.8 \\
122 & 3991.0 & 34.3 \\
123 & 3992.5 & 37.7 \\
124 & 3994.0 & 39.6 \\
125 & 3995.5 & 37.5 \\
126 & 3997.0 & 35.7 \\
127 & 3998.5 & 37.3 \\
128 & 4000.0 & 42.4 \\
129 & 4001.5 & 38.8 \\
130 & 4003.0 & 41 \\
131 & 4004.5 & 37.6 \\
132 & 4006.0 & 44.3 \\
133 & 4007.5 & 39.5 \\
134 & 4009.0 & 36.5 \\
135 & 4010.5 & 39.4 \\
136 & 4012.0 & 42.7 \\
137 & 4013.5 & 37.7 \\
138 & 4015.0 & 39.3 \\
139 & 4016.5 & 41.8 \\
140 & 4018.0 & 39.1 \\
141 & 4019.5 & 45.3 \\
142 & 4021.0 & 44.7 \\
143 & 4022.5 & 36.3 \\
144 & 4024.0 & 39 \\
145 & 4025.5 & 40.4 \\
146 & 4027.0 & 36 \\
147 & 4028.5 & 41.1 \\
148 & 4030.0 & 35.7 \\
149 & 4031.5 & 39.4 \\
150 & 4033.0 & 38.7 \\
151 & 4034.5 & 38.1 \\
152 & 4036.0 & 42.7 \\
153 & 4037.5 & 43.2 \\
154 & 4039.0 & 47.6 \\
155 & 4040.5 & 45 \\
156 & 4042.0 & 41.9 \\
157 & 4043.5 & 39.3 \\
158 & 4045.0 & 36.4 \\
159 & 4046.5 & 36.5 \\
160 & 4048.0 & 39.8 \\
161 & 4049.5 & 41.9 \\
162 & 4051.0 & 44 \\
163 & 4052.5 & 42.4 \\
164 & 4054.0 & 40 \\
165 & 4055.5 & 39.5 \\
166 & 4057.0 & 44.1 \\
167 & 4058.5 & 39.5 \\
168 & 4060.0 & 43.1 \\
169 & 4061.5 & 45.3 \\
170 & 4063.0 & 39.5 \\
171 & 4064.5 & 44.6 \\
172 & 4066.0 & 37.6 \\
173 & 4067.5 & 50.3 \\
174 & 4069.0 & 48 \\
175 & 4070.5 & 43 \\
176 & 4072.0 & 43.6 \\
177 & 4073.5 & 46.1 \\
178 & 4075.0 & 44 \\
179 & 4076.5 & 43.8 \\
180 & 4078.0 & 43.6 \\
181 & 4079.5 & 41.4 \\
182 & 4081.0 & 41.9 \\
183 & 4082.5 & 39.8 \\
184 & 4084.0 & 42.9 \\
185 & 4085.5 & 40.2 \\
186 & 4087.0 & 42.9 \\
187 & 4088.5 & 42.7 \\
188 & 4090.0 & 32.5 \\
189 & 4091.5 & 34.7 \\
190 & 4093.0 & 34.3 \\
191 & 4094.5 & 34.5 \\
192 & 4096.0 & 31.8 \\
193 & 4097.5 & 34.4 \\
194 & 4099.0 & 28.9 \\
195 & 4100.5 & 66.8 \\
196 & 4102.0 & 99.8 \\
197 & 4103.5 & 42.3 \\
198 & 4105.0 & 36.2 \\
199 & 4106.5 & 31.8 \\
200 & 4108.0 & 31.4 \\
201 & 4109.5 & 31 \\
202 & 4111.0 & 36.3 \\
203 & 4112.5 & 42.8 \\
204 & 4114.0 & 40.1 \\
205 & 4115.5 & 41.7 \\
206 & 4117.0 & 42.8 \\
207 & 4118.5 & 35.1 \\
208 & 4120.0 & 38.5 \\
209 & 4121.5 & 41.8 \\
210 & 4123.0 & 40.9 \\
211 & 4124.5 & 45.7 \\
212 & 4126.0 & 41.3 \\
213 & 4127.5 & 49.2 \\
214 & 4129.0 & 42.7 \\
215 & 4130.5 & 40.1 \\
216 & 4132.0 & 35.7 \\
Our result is 1.11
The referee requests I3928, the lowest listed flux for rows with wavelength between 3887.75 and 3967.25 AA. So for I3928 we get 26.1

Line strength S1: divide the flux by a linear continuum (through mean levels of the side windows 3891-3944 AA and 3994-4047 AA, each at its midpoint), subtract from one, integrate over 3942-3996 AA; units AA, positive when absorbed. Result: 2.0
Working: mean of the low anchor 38.4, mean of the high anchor 40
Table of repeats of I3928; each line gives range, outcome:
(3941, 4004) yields 21.6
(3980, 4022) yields 34.3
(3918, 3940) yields 27.4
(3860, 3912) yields 27.3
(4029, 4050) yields 35.7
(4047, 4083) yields 37.6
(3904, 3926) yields 36.7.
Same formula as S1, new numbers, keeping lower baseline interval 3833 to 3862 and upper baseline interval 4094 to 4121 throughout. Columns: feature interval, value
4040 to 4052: 0.2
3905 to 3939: 1.2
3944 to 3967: 1.8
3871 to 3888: 0.9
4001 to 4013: 0.3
